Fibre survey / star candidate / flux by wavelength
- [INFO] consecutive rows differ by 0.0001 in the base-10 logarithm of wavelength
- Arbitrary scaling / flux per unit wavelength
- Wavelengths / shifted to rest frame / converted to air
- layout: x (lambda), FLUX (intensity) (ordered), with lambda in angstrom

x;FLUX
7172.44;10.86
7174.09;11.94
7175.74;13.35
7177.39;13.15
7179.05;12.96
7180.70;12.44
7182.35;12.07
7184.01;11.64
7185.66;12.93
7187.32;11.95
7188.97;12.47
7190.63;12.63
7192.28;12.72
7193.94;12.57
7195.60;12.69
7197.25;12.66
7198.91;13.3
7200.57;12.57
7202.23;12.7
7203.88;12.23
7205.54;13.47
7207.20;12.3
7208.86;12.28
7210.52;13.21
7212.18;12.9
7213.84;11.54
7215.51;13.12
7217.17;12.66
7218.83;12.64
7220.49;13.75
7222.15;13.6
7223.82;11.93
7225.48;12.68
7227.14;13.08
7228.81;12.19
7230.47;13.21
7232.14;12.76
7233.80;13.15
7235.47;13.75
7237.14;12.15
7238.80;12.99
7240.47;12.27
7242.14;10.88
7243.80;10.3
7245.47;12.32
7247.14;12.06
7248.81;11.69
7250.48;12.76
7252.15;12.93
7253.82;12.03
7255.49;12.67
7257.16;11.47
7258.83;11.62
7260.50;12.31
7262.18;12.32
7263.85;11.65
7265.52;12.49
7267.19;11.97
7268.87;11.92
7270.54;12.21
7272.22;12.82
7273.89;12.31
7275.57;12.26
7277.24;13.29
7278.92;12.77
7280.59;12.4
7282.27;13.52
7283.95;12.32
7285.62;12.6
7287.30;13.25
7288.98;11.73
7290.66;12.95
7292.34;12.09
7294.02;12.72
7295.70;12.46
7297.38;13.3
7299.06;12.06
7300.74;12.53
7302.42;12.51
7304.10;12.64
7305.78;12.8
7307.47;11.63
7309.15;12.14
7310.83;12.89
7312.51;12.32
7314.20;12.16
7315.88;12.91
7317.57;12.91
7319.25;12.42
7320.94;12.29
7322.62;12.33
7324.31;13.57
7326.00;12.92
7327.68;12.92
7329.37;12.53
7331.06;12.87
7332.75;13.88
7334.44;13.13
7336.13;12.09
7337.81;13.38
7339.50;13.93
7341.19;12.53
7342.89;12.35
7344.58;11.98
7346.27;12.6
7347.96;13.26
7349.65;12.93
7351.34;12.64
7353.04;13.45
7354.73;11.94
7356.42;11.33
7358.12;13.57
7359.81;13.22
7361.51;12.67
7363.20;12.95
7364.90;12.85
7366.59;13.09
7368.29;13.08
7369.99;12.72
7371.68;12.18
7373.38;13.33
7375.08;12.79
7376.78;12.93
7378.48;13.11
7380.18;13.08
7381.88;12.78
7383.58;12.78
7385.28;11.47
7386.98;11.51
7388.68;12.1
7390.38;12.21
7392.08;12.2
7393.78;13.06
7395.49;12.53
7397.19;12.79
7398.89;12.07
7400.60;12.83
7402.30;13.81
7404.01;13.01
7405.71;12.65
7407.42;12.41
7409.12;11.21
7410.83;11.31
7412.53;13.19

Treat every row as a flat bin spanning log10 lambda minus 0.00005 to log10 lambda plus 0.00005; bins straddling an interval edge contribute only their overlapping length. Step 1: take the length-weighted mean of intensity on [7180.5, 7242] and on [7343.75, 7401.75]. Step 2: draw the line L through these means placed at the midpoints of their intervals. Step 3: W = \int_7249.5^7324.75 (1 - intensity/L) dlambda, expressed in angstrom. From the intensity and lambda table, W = 1.2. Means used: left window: 12.7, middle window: 12.5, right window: 12.7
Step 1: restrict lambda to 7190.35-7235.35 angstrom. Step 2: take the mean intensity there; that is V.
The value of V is 12.8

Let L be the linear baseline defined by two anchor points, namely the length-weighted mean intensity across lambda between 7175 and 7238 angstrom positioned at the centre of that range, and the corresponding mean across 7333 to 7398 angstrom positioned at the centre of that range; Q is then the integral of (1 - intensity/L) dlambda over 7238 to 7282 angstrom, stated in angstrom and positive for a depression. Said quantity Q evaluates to 1.8 angstrom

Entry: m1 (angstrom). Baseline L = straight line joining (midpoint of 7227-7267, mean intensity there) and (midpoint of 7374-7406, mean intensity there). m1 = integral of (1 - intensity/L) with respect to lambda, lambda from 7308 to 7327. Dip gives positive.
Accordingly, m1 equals -0.3 angstrom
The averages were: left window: 12.3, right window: 12.6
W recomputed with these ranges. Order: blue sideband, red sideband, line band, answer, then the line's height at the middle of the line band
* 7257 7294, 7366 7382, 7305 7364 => -0.1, 12.7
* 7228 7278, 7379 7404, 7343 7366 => -0.4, 12.5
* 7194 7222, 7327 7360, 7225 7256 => 0.9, 12.8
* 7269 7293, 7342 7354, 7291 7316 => 0.3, 12.6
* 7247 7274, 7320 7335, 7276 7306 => -0.3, 12.5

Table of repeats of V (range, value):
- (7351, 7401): 12.6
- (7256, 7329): 12.5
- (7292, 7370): 12.7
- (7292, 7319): 12.5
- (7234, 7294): 12.3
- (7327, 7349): 12.9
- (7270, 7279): 12.6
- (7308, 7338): 12.7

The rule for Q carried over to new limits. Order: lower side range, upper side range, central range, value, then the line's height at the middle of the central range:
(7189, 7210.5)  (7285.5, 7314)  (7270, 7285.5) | -0.2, 12.5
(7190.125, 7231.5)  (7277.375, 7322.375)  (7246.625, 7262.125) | 0.6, 12.7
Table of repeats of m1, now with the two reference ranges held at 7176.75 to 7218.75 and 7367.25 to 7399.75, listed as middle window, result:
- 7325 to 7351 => -0.65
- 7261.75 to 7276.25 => 0.43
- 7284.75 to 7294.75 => 0.02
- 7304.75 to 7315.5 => 0.19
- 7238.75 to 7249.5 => 0.76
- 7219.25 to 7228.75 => -0.25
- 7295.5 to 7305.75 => -0.02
